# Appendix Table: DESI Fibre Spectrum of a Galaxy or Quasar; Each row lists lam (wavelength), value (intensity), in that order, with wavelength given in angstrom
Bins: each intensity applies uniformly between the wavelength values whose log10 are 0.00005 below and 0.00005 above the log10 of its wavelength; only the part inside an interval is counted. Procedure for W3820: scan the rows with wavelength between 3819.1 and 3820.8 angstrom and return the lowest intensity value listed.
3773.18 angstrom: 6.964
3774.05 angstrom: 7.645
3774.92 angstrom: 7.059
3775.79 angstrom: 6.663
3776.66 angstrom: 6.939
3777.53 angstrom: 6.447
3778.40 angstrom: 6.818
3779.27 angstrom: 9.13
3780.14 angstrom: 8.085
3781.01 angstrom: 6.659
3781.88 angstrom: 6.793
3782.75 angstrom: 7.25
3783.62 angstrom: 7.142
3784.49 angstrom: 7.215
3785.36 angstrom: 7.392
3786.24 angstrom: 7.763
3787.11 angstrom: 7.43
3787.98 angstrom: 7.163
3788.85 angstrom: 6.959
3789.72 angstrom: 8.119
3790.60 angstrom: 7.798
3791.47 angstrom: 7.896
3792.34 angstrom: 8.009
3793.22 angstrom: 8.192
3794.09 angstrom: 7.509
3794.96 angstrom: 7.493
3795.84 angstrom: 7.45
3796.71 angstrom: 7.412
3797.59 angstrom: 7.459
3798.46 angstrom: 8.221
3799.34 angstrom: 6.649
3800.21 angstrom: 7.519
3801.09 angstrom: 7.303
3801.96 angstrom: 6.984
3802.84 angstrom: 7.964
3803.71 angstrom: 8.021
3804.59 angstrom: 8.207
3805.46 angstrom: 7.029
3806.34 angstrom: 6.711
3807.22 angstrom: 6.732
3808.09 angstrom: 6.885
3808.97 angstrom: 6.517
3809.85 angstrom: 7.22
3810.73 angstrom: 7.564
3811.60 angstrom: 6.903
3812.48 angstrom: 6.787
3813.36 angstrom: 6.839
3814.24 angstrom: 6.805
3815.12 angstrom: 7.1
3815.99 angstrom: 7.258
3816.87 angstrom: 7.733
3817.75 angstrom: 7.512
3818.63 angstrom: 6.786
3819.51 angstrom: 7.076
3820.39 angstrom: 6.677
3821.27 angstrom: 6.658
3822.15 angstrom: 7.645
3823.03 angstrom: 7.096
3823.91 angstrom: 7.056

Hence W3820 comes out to 6.677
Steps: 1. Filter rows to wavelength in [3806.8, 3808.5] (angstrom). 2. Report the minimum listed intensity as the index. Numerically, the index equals 6.732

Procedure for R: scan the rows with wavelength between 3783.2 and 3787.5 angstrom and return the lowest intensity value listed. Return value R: 7.142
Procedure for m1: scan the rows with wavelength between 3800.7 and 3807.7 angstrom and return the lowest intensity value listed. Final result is 6.711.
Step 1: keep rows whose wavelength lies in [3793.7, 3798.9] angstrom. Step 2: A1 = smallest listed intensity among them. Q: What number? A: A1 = 7.412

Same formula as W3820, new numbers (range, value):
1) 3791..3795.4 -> 7.493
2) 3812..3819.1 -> 6.786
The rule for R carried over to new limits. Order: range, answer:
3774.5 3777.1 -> 6.663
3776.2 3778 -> 6.447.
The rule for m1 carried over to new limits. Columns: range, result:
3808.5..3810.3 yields 6.517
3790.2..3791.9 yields 7.798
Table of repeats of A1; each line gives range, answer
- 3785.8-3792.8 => 6.959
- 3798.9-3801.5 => 6.649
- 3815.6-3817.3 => 7.258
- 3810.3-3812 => 6.903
